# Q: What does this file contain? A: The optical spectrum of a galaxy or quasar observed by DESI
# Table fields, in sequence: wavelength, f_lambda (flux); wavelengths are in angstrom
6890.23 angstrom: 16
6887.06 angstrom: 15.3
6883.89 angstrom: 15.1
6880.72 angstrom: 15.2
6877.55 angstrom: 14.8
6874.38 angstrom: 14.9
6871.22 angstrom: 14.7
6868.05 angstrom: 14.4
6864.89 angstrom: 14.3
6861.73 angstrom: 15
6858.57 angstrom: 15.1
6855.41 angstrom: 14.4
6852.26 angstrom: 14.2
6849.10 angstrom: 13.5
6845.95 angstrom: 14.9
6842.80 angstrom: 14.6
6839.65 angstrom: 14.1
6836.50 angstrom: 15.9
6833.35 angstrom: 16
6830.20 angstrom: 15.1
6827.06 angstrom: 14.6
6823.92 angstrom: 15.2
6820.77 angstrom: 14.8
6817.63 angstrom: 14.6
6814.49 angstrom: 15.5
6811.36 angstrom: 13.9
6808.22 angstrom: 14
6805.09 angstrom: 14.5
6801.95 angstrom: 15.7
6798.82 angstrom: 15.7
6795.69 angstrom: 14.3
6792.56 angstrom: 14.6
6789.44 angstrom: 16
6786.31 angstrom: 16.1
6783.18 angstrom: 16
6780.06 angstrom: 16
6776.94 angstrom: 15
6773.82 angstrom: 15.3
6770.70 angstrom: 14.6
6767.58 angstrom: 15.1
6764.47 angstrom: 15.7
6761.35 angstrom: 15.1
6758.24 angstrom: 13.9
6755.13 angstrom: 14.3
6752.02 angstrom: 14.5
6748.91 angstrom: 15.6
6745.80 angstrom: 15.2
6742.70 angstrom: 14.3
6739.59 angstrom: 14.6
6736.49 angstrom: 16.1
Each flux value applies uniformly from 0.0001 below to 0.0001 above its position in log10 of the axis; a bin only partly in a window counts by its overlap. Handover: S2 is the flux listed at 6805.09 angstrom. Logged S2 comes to 14.5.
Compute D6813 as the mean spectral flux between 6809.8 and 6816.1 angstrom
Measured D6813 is 14.7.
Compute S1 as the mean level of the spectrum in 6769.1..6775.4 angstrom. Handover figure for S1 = 14.9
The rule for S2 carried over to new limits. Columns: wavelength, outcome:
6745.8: 15.2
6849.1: 13.5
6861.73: 15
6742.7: 14.3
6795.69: 14.3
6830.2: 15.1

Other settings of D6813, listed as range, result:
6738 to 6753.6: 14.8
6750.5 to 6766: 14.7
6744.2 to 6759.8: 14.7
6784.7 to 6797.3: 15.2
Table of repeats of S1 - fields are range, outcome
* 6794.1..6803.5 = 15.2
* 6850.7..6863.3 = 14.7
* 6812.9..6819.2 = 15.1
